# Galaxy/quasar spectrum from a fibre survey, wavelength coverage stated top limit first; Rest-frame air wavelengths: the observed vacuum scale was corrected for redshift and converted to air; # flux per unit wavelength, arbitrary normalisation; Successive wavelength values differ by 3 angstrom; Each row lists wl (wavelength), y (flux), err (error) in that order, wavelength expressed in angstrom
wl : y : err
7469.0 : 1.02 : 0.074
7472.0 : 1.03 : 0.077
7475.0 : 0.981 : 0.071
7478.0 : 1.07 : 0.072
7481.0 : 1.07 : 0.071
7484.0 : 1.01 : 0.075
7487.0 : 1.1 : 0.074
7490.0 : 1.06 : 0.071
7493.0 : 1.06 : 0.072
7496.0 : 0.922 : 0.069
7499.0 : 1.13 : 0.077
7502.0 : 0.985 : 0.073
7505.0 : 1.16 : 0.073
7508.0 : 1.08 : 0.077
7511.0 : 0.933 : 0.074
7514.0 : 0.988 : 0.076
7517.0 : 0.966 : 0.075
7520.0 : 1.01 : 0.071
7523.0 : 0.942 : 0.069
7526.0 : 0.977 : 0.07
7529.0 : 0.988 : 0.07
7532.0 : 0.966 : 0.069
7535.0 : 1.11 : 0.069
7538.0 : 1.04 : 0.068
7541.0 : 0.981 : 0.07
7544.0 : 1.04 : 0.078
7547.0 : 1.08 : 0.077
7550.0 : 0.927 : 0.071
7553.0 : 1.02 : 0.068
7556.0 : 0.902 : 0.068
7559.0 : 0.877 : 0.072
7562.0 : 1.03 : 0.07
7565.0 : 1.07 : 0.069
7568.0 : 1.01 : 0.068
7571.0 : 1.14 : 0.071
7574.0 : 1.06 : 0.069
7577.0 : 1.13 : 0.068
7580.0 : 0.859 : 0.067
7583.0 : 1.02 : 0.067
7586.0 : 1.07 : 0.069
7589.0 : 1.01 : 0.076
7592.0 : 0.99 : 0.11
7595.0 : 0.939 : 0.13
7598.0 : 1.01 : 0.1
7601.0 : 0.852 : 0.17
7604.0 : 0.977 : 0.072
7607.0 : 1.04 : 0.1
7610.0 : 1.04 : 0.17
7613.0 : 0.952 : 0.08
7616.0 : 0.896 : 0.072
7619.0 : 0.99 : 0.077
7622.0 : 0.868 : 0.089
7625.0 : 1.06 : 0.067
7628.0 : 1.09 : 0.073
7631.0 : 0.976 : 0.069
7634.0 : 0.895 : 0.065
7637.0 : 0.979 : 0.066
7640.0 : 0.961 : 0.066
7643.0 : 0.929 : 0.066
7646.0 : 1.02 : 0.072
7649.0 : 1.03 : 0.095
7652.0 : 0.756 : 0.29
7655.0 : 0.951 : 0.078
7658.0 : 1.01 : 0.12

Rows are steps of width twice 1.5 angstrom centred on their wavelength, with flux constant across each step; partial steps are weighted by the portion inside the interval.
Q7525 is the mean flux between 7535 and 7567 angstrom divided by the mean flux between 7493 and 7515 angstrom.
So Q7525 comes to 1.0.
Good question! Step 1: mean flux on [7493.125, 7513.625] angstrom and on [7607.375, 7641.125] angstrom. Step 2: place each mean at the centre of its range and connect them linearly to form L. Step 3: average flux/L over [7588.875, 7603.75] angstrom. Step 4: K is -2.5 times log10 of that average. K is 0.036 mag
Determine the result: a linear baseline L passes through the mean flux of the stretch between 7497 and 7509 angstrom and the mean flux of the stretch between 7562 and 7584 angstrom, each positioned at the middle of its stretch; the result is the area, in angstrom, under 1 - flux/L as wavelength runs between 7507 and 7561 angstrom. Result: 3.76 angstrom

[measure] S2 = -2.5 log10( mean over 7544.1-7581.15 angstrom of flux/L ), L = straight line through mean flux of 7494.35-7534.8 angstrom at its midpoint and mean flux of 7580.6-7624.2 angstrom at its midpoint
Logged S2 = -0.024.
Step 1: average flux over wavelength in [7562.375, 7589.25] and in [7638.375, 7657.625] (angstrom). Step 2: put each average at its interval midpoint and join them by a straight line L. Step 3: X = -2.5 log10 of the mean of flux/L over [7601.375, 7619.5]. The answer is 0.02 mag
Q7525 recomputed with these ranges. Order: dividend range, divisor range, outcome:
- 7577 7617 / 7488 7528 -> 0.96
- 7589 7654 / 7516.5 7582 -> 0.96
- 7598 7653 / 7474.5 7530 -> 0.94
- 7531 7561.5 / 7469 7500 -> 0.96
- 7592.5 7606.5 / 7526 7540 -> 0.94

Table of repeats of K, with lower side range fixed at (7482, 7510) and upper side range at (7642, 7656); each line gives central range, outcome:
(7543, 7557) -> 0.02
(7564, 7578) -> -0.09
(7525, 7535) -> 0.03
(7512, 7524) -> 0.07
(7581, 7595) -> -0.03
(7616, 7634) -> -0.03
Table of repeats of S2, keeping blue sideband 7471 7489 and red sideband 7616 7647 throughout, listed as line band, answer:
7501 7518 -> 0.01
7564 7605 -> -0.02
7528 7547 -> -0.01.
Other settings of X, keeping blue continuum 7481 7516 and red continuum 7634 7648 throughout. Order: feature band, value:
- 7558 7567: 0.01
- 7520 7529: 0.06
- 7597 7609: 0.02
